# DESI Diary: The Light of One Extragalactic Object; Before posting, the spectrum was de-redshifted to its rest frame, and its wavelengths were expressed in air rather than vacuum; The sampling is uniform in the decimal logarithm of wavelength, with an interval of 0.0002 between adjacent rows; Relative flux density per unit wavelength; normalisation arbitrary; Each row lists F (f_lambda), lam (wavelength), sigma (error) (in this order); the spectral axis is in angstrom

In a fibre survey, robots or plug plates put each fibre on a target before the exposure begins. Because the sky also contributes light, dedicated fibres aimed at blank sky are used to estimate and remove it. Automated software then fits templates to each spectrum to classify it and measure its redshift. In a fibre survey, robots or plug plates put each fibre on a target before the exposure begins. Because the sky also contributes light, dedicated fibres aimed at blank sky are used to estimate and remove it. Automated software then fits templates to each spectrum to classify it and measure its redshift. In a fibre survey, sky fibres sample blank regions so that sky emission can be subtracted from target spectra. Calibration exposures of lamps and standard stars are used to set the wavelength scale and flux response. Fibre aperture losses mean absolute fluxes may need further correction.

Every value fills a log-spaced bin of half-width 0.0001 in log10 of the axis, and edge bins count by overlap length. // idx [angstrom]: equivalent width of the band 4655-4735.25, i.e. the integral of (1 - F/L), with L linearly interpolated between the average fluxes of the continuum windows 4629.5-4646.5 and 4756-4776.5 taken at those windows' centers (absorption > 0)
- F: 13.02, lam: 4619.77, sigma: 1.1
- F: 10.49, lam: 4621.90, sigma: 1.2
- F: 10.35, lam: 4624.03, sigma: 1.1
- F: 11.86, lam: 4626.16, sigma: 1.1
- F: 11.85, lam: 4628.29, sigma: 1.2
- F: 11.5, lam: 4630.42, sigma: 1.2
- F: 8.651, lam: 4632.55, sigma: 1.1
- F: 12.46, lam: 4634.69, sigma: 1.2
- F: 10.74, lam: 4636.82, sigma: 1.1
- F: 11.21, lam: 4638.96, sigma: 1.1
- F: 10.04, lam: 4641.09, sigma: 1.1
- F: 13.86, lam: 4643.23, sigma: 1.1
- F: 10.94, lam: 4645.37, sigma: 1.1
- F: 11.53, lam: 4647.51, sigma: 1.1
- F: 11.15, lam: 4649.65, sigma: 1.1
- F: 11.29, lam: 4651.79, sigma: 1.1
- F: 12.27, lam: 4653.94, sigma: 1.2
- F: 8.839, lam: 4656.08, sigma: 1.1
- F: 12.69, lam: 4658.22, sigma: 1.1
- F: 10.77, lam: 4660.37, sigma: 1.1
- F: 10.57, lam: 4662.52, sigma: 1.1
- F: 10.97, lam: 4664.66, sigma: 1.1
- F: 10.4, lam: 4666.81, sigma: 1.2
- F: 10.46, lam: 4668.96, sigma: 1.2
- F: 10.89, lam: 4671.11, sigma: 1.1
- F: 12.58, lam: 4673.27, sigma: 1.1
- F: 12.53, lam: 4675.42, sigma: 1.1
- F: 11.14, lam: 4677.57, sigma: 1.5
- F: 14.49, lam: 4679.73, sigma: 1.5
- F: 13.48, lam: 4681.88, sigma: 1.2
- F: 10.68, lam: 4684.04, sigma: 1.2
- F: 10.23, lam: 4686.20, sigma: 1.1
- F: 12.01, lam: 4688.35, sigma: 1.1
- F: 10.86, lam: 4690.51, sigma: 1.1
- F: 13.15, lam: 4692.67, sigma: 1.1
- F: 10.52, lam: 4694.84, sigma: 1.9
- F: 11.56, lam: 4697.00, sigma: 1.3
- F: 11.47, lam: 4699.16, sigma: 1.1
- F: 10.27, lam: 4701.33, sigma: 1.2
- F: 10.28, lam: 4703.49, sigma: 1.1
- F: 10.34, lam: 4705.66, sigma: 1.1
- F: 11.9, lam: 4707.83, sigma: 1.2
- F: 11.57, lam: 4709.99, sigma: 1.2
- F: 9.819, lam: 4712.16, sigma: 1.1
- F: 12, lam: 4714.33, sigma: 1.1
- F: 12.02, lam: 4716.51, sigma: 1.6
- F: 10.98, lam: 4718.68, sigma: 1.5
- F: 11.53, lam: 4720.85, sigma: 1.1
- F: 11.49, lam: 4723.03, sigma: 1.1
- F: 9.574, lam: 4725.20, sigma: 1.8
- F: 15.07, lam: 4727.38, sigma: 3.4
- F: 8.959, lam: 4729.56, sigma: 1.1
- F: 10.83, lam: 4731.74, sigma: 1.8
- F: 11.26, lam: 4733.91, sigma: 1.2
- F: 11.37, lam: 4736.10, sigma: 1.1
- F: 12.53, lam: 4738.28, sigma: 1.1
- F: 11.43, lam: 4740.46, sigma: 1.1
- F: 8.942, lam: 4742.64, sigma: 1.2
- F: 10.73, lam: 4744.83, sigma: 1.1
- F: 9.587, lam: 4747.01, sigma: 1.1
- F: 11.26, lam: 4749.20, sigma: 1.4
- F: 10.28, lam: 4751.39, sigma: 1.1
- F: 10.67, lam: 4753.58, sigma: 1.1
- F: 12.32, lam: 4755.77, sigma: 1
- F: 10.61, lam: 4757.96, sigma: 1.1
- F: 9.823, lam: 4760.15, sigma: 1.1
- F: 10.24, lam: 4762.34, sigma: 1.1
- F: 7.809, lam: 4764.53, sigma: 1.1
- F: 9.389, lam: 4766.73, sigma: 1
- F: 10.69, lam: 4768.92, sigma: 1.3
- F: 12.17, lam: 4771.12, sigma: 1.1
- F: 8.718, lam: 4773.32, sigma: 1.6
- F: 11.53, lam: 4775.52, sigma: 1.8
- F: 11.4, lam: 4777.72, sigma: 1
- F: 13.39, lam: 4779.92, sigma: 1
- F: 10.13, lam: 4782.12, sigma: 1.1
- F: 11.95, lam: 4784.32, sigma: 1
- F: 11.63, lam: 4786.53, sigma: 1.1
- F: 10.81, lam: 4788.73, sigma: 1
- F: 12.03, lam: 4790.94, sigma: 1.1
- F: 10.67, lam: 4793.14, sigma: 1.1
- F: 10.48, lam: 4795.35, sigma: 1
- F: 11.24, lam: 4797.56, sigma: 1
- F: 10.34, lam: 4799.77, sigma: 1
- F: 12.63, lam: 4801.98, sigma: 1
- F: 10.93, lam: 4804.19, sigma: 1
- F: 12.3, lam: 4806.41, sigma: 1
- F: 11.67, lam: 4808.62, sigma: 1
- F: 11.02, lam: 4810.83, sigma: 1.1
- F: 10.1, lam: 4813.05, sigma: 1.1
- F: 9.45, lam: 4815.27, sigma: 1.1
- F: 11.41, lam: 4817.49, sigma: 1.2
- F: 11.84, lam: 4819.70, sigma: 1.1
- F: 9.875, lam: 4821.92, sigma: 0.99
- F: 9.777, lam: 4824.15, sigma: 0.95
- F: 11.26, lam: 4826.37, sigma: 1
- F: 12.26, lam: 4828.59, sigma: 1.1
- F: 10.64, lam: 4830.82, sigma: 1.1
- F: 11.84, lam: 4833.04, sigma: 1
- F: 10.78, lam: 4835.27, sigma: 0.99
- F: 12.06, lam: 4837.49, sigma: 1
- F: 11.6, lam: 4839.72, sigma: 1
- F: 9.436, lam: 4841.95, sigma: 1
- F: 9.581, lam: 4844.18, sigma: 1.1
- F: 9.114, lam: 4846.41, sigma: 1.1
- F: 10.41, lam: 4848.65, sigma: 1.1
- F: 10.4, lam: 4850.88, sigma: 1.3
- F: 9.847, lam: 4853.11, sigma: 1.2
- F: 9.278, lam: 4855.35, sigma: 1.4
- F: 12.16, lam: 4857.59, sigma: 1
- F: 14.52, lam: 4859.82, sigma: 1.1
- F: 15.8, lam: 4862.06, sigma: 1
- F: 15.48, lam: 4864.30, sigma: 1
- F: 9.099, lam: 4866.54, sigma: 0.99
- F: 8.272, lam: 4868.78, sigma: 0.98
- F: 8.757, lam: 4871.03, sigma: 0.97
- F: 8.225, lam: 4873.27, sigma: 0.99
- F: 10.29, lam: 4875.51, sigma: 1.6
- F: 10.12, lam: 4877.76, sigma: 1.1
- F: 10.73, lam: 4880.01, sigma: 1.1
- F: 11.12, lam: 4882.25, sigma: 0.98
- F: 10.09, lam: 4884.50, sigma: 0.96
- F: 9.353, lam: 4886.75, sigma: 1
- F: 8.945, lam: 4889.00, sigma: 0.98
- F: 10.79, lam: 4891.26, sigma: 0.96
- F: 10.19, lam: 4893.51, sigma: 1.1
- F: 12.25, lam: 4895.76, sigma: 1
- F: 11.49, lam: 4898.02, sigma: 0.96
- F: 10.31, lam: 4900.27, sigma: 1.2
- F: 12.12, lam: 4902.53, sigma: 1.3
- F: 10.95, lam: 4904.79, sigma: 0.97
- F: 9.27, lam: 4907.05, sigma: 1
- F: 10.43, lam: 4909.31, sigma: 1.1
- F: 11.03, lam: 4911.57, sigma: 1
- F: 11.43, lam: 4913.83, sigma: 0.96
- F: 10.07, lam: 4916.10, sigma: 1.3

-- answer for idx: -4.2 angstrom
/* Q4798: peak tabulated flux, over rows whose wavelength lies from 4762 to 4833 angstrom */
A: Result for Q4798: 13.39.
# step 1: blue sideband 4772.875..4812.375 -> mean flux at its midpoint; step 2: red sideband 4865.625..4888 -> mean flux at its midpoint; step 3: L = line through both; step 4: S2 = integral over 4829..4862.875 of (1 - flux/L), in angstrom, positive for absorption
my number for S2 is -3.1 angstrom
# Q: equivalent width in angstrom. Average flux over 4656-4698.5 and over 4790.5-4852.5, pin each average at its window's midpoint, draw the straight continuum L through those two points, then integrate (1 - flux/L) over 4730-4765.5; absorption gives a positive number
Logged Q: 1.9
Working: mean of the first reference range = 11.5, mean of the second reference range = 10.9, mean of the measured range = 10.6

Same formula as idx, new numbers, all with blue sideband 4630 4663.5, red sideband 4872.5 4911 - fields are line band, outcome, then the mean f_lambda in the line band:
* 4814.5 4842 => -1.05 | 11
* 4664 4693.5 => -1.73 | 11.7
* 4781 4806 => -1.13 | 11.2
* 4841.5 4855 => 0.98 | 9.78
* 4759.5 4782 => 0.56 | 10.5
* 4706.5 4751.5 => -0.85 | 11.1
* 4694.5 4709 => 0.08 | 10.9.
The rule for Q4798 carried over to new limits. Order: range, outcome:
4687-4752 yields 15.07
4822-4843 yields 12.26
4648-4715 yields 14.49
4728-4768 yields 12.53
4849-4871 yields 15.8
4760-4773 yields 12.17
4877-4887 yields 11.12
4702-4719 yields 12.02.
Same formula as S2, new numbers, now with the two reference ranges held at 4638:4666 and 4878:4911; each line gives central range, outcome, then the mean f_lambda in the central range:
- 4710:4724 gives -0.3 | 11.3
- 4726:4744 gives -0.4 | 11.3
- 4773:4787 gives -0.6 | 11.4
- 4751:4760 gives 0.0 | 10.9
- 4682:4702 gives -0.4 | 11.3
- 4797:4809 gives -0.8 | 11.5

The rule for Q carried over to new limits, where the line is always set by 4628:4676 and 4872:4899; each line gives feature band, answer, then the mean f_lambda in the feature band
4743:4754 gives 0.4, 10.4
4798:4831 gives -1.5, 11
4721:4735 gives -0.4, 11.2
